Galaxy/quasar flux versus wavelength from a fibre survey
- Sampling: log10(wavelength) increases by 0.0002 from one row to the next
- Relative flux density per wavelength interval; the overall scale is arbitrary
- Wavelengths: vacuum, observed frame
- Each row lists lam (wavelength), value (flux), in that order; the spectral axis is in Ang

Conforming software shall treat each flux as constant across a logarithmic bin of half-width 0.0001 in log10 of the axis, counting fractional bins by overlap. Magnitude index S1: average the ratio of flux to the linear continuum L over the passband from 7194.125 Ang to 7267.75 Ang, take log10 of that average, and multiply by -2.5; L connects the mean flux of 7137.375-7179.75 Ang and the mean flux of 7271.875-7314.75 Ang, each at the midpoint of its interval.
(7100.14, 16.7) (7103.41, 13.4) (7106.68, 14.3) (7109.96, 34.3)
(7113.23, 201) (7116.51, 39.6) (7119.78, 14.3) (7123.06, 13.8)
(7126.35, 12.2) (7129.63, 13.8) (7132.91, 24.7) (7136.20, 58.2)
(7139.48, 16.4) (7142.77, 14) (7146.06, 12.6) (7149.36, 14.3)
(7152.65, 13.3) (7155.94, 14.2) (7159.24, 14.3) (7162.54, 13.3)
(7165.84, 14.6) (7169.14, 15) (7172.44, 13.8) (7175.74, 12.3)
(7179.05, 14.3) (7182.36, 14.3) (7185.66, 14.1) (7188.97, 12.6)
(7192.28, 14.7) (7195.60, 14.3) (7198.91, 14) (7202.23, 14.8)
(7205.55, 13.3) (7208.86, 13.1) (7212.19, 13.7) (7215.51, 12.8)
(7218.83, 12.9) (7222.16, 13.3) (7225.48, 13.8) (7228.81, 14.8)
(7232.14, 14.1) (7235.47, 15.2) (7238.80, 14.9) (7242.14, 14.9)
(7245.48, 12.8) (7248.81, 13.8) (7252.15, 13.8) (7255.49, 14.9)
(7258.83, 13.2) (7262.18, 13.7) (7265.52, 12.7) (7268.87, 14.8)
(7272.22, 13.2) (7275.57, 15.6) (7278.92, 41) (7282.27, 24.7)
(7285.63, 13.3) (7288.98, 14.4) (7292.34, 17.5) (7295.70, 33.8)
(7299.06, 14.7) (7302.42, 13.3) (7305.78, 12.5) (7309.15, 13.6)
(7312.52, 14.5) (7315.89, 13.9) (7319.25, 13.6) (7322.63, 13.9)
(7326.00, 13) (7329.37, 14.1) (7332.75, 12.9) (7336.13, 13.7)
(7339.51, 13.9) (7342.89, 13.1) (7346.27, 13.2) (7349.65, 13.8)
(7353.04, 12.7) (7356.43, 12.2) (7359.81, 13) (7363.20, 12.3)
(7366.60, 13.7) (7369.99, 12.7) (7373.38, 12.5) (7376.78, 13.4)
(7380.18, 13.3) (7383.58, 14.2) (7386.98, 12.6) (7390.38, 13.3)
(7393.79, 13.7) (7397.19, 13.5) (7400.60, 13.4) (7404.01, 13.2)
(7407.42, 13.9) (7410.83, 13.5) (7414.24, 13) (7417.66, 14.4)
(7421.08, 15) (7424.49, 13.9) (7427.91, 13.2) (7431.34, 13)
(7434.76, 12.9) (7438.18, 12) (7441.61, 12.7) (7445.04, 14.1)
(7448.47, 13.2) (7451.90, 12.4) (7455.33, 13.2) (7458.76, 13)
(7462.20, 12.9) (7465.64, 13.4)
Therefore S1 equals 0.21 mag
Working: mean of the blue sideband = 14.5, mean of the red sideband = 18.7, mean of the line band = 13.9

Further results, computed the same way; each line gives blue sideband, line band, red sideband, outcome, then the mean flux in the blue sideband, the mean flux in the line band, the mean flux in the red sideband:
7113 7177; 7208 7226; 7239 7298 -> 0.446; 23.5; 13.2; 17.4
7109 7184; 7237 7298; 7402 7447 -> 0.182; 26.3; 17.4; 13.4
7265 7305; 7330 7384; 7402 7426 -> 0.223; 19.1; 13.2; 13.8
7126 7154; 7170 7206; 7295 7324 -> 0.336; 20.4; 13.9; 15.4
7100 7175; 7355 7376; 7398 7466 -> 0.265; 26.6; 12.8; 13.3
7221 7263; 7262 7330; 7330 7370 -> -0.230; 14.1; 16.9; 13.1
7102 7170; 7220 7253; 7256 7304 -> 0.436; 27.9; 14.1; 18.2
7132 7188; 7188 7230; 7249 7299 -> 0.267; 17.1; 13.7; 18.1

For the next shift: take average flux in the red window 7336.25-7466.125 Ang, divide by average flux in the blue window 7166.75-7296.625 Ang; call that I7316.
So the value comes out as 0.86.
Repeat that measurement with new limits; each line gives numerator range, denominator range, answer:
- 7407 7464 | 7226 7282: 0.83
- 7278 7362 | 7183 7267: 1.14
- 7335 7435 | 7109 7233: 0.62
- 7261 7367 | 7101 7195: 0.65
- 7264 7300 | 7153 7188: 1.41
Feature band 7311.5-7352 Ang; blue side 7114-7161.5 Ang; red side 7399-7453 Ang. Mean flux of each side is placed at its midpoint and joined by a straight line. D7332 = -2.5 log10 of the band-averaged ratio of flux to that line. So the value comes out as 0.209 mag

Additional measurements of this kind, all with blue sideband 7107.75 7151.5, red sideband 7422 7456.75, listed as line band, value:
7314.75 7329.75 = 0.496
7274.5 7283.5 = -0.137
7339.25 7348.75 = 0.438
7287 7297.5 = 0.101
